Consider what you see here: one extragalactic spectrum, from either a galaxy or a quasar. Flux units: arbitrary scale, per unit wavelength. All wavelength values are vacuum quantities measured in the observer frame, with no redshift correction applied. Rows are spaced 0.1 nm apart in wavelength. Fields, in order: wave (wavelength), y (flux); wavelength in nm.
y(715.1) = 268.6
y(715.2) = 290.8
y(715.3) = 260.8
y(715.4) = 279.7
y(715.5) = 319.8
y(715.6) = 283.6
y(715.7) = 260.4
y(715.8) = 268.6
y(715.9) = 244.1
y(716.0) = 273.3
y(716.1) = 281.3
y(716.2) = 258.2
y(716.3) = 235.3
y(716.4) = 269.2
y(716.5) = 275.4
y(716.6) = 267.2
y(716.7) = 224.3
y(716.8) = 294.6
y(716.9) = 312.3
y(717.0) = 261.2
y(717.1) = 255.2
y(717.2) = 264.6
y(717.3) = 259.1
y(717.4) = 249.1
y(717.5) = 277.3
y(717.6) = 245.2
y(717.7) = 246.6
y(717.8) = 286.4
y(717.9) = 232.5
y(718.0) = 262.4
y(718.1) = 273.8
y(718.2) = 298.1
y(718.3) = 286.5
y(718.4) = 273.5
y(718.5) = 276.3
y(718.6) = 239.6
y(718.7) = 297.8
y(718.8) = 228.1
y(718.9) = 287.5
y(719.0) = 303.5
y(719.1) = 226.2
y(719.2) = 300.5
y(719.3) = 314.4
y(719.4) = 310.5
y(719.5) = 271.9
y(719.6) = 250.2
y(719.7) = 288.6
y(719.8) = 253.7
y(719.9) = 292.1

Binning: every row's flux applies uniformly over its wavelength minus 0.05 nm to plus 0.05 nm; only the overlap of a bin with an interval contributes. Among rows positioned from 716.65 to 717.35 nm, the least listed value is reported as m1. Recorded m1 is 224.3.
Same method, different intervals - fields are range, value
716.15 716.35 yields 235.3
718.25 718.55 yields 273.5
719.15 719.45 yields 300.5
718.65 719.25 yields 226.2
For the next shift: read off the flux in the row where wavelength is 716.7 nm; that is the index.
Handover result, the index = 224.3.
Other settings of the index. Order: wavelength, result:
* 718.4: 273.5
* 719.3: 314.4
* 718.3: 286.5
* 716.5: 275.4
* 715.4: 279.7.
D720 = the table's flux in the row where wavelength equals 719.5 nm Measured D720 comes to 271.9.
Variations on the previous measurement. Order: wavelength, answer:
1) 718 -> 262.4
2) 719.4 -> 310.5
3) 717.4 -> 249.1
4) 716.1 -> 281.3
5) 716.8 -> 294.6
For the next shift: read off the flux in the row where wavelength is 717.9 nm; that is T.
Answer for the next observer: 232.5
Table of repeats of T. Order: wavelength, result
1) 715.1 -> 268.6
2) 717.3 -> 259.1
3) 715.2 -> 290.8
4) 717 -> 261.2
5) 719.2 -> 300.5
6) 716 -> 273.3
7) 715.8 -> 268.6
